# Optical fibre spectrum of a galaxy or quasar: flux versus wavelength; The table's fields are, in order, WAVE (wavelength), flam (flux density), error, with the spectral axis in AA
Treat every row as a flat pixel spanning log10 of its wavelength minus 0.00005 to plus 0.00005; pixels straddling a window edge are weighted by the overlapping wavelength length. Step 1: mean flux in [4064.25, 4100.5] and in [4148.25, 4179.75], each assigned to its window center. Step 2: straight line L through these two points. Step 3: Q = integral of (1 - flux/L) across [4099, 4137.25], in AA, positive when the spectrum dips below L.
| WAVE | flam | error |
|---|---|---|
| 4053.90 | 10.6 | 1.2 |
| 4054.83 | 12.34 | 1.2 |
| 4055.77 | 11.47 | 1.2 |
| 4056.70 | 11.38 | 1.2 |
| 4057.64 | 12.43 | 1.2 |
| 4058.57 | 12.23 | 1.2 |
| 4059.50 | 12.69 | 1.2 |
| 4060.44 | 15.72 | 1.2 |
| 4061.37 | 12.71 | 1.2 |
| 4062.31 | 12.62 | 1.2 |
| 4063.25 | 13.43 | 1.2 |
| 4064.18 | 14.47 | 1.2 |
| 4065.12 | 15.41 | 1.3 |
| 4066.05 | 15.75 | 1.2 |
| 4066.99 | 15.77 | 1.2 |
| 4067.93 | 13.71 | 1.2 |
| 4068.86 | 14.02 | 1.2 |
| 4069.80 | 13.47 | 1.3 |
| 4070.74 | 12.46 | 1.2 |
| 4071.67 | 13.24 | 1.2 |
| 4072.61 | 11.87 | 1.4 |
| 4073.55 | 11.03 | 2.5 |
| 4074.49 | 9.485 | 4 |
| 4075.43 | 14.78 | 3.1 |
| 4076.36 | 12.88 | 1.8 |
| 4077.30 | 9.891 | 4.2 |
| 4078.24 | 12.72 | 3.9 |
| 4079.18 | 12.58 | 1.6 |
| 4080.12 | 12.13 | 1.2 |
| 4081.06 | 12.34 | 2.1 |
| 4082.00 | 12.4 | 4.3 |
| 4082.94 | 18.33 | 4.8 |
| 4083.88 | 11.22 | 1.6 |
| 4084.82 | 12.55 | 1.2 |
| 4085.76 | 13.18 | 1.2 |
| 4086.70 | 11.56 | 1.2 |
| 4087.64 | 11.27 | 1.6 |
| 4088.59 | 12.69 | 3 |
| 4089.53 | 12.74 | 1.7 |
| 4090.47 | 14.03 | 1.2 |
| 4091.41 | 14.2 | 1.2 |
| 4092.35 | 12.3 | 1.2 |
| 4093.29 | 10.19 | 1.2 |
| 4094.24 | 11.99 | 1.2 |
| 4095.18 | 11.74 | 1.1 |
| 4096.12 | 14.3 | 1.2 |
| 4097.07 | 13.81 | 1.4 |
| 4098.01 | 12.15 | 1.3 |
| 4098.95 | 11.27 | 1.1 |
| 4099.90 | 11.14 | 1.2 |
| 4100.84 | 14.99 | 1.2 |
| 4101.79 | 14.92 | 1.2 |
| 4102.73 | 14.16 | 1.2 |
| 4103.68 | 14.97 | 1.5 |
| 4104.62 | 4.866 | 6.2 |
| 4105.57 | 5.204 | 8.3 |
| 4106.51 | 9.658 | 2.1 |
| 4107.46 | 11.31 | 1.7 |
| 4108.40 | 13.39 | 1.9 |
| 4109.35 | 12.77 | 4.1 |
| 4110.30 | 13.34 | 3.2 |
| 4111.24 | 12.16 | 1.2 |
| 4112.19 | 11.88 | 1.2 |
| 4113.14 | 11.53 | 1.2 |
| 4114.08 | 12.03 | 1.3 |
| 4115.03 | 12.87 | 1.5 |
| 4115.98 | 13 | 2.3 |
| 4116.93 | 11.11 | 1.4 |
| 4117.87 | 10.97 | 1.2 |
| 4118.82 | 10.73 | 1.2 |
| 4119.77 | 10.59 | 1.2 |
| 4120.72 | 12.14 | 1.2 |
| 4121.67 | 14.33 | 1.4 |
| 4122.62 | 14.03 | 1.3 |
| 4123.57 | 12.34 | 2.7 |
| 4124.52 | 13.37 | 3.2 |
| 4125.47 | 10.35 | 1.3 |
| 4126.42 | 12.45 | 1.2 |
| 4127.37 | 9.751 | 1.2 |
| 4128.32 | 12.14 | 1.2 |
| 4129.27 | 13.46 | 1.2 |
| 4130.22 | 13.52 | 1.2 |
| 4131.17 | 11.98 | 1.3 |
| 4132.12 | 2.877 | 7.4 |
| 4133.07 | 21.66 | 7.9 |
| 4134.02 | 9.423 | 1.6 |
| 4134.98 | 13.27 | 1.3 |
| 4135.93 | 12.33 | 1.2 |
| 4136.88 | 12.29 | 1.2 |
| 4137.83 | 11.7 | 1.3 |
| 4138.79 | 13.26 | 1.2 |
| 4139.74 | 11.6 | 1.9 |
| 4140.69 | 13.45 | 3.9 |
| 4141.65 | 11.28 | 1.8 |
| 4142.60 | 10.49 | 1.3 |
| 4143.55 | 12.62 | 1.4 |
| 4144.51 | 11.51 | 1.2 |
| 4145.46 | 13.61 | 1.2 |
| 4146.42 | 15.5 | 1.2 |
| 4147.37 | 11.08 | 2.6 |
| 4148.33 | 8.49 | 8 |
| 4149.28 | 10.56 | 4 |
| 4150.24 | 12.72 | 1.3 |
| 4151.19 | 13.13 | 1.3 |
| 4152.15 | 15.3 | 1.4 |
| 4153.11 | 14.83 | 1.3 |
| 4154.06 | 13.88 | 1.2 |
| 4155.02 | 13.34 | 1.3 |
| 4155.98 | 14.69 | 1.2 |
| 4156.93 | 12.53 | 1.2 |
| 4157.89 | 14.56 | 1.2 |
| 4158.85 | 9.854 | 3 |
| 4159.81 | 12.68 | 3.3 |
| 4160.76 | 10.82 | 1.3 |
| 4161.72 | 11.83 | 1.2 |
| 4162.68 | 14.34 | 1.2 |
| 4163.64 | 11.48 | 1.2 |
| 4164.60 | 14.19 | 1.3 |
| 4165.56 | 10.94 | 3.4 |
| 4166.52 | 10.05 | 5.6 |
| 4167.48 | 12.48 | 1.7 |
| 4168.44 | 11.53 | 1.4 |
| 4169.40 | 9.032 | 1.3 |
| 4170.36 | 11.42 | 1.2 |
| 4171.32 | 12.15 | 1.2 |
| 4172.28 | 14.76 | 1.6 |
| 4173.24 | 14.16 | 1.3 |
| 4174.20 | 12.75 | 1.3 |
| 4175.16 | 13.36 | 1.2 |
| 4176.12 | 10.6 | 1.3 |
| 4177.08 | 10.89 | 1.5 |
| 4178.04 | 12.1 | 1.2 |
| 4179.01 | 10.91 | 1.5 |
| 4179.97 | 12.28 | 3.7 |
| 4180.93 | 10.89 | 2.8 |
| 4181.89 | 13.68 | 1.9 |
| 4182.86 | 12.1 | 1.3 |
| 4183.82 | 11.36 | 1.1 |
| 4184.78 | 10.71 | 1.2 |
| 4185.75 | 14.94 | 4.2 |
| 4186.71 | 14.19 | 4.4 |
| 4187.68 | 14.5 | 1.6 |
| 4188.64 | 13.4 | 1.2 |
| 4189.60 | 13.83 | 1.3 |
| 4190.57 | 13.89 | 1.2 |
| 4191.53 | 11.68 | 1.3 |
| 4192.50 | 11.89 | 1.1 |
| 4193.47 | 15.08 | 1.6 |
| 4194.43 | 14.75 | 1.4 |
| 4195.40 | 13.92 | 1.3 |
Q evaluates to 2.0 AA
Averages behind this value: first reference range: 12.8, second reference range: 12.4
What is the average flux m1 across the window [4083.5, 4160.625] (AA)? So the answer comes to 12.3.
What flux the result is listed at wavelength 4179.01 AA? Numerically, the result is 10.91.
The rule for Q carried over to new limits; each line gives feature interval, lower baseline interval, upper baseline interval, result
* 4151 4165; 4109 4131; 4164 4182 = -1.3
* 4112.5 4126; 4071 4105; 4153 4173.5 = 0.4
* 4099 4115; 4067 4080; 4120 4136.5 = 0.8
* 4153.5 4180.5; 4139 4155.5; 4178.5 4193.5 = 0.8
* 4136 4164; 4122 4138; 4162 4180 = -0.9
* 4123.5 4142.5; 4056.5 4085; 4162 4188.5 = 0.8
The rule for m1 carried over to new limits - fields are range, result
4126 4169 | 12.3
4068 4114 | 12.3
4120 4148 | 12.3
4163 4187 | 12.1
